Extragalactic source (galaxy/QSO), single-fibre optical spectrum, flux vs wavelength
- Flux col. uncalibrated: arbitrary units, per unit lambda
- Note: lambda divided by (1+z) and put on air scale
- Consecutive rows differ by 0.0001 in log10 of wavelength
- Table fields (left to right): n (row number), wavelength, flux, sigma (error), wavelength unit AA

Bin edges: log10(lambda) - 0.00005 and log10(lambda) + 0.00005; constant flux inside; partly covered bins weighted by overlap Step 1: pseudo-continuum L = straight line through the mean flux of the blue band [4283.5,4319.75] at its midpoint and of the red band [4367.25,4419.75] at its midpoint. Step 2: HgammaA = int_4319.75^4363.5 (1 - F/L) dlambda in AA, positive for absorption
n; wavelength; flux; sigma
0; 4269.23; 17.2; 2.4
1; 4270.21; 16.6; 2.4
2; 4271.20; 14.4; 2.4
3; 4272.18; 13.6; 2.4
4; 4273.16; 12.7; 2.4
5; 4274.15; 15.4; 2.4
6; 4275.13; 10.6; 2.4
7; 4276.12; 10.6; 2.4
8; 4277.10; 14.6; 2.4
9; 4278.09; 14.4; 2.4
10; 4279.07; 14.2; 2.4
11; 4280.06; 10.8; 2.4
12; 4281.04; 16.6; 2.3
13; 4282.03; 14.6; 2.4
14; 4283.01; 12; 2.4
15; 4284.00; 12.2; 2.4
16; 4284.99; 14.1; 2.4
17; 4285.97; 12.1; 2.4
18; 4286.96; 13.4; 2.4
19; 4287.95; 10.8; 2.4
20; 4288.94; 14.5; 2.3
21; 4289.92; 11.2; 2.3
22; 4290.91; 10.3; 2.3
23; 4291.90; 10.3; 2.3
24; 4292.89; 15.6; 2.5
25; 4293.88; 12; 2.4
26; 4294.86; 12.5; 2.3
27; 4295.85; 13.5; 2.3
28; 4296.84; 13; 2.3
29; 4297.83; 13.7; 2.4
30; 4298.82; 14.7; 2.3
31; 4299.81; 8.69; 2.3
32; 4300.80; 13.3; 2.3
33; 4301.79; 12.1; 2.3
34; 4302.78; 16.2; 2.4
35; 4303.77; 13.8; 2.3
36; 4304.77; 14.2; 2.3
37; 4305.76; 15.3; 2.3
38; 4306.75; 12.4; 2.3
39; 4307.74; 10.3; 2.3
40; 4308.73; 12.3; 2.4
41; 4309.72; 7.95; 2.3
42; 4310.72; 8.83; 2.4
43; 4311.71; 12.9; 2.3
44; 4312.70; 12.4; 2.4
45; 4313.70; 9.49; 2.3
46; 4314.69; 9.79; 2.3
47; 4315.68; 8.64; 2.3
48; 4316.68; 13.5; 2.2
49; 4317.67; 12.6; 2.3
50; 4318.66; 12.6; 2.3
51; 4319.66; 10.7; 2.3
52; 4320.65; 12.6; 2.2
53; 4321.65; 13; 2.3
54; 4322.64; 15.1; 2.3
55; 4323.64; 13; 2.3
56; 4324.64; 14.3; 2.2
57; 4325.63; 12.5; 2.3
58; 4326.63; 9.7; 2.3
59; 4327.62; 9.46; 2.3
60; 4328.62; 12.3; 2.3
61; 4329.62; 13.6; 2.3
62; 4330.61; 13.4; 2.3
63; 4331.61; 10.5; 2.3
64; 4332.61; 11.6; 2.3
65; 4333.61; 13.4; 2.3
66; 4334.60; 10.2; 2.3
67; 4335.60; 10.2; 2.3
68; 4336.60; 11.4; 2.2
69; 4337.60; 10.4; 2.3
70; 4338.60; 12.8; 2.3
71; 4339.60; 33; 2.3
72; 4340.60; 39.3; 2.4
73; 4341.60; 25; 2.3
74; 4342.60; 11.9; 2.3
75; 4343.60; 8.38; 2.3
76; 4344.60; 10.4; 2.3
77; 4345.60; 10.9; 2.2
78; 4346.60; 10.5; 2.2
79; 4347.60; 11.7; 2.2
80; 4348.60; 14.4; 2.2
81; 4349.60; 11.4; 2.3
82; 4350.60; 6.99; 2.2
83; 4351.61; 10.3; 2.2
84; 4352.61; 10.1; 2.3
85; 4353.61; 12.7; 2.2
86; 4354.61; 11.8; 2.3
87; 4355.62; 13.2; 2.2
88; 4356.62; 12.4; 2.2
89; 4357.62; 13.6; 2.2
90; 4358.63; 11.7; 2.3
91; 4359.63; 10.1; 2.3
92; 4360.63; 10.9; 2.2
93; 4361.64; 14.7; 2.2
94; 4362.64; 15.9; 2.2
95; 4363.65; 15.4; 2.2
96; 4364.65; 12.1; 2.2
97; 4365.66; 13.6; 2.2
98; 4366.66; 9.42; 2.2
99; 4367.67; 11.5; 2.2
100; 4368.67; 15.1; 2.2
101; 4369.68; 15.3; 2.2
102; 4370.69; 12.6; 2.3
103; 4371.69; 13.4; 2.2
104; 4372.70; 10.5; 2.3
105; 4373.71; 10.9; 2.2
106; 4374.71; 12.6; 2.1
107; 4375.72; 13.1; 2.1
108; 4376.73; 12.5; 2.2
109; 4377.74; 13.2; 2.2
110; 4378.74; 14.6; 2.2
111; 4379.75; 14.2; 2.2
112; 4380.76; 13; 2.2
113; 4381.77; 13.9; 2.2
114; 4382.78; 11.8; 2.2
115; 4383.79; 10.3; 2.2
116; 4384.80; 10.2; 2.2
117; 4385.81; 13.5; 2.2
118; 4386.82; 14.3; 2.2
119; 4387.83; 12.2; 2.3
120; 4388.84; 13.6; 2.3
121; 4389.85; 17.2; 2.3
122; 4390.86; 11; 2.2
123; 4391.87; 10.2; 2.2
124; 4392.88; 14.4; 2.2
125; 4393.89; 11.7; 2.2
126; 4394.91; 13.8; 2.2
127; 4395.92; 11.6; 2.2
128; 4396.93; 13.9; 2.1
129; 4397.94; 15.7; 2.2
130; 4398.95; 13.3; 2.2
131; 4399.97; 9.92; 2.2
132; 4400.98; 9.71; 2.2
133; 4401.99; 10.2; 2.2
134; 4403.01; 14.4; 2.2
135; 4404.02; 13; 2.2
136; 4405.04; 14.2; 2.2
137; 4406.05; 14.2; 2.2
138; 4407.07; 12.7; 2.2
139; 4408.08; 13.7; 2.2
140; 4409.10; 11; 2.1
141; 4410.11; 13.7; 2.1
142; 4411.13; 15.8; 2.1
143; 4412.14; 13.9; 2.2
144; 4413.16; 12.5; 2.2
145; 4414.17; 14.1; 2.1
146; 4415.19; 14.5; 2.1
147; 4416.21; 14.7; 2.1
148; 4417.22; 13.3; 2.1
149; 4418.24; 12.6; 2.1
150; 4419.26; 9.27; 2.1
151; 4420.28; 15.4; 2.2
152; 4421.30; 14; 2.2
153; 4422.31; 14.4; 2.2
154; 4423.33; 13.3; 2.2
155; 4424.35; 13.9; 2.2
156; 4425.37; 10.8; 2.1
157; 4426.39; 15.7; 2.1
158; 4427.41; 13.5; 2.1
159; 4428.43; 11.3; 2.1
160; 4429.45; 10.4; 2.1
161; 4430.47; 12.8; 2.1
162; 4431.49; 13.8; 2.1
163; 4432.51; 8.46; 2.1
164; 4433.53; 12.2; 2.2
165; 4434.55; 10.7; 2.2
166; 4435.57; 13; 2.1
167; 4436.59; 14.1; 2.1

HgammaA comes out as -2.55 AA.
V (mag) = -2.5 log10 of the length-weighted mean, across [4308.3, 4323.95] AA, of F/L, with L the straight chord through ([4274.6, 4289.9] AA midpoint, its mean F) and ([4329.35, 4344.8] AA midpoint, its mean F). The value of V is 0.25 mag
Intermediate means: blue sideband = 13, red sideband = 15.5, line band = 11.6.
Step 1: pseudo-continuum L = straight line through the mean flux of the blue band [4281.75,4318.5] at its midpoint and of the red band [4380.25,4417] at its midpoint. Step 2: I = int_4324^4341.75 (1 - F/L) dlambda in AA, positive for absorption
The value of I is -3.4 AA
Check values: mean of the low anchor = 12.3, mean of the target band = 15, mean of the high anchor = 13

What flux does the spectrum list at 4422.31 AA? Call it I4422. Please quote 14.4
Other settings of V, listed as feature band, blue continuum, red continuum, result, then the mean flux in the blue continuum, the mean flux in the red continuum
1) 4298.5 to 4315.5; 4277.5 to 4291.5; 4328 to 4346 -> 0.154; 12.9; 14.9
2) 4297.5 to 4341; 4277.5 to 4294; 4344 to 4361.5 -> -0.082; 12.9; 11.4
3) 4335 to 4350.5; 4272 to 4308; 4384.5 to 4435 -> -0.173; 13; 12.9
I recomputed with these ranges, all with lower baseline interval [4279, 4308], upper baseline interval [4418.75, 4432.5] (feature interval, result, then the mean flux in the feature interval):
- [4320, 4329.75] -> 0.3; 12.5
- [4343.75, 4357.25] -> 1.7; 11.2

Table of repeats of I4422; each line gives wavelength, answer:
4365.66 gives 13.6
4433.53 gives 12.2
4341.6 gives 25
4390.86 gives 11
